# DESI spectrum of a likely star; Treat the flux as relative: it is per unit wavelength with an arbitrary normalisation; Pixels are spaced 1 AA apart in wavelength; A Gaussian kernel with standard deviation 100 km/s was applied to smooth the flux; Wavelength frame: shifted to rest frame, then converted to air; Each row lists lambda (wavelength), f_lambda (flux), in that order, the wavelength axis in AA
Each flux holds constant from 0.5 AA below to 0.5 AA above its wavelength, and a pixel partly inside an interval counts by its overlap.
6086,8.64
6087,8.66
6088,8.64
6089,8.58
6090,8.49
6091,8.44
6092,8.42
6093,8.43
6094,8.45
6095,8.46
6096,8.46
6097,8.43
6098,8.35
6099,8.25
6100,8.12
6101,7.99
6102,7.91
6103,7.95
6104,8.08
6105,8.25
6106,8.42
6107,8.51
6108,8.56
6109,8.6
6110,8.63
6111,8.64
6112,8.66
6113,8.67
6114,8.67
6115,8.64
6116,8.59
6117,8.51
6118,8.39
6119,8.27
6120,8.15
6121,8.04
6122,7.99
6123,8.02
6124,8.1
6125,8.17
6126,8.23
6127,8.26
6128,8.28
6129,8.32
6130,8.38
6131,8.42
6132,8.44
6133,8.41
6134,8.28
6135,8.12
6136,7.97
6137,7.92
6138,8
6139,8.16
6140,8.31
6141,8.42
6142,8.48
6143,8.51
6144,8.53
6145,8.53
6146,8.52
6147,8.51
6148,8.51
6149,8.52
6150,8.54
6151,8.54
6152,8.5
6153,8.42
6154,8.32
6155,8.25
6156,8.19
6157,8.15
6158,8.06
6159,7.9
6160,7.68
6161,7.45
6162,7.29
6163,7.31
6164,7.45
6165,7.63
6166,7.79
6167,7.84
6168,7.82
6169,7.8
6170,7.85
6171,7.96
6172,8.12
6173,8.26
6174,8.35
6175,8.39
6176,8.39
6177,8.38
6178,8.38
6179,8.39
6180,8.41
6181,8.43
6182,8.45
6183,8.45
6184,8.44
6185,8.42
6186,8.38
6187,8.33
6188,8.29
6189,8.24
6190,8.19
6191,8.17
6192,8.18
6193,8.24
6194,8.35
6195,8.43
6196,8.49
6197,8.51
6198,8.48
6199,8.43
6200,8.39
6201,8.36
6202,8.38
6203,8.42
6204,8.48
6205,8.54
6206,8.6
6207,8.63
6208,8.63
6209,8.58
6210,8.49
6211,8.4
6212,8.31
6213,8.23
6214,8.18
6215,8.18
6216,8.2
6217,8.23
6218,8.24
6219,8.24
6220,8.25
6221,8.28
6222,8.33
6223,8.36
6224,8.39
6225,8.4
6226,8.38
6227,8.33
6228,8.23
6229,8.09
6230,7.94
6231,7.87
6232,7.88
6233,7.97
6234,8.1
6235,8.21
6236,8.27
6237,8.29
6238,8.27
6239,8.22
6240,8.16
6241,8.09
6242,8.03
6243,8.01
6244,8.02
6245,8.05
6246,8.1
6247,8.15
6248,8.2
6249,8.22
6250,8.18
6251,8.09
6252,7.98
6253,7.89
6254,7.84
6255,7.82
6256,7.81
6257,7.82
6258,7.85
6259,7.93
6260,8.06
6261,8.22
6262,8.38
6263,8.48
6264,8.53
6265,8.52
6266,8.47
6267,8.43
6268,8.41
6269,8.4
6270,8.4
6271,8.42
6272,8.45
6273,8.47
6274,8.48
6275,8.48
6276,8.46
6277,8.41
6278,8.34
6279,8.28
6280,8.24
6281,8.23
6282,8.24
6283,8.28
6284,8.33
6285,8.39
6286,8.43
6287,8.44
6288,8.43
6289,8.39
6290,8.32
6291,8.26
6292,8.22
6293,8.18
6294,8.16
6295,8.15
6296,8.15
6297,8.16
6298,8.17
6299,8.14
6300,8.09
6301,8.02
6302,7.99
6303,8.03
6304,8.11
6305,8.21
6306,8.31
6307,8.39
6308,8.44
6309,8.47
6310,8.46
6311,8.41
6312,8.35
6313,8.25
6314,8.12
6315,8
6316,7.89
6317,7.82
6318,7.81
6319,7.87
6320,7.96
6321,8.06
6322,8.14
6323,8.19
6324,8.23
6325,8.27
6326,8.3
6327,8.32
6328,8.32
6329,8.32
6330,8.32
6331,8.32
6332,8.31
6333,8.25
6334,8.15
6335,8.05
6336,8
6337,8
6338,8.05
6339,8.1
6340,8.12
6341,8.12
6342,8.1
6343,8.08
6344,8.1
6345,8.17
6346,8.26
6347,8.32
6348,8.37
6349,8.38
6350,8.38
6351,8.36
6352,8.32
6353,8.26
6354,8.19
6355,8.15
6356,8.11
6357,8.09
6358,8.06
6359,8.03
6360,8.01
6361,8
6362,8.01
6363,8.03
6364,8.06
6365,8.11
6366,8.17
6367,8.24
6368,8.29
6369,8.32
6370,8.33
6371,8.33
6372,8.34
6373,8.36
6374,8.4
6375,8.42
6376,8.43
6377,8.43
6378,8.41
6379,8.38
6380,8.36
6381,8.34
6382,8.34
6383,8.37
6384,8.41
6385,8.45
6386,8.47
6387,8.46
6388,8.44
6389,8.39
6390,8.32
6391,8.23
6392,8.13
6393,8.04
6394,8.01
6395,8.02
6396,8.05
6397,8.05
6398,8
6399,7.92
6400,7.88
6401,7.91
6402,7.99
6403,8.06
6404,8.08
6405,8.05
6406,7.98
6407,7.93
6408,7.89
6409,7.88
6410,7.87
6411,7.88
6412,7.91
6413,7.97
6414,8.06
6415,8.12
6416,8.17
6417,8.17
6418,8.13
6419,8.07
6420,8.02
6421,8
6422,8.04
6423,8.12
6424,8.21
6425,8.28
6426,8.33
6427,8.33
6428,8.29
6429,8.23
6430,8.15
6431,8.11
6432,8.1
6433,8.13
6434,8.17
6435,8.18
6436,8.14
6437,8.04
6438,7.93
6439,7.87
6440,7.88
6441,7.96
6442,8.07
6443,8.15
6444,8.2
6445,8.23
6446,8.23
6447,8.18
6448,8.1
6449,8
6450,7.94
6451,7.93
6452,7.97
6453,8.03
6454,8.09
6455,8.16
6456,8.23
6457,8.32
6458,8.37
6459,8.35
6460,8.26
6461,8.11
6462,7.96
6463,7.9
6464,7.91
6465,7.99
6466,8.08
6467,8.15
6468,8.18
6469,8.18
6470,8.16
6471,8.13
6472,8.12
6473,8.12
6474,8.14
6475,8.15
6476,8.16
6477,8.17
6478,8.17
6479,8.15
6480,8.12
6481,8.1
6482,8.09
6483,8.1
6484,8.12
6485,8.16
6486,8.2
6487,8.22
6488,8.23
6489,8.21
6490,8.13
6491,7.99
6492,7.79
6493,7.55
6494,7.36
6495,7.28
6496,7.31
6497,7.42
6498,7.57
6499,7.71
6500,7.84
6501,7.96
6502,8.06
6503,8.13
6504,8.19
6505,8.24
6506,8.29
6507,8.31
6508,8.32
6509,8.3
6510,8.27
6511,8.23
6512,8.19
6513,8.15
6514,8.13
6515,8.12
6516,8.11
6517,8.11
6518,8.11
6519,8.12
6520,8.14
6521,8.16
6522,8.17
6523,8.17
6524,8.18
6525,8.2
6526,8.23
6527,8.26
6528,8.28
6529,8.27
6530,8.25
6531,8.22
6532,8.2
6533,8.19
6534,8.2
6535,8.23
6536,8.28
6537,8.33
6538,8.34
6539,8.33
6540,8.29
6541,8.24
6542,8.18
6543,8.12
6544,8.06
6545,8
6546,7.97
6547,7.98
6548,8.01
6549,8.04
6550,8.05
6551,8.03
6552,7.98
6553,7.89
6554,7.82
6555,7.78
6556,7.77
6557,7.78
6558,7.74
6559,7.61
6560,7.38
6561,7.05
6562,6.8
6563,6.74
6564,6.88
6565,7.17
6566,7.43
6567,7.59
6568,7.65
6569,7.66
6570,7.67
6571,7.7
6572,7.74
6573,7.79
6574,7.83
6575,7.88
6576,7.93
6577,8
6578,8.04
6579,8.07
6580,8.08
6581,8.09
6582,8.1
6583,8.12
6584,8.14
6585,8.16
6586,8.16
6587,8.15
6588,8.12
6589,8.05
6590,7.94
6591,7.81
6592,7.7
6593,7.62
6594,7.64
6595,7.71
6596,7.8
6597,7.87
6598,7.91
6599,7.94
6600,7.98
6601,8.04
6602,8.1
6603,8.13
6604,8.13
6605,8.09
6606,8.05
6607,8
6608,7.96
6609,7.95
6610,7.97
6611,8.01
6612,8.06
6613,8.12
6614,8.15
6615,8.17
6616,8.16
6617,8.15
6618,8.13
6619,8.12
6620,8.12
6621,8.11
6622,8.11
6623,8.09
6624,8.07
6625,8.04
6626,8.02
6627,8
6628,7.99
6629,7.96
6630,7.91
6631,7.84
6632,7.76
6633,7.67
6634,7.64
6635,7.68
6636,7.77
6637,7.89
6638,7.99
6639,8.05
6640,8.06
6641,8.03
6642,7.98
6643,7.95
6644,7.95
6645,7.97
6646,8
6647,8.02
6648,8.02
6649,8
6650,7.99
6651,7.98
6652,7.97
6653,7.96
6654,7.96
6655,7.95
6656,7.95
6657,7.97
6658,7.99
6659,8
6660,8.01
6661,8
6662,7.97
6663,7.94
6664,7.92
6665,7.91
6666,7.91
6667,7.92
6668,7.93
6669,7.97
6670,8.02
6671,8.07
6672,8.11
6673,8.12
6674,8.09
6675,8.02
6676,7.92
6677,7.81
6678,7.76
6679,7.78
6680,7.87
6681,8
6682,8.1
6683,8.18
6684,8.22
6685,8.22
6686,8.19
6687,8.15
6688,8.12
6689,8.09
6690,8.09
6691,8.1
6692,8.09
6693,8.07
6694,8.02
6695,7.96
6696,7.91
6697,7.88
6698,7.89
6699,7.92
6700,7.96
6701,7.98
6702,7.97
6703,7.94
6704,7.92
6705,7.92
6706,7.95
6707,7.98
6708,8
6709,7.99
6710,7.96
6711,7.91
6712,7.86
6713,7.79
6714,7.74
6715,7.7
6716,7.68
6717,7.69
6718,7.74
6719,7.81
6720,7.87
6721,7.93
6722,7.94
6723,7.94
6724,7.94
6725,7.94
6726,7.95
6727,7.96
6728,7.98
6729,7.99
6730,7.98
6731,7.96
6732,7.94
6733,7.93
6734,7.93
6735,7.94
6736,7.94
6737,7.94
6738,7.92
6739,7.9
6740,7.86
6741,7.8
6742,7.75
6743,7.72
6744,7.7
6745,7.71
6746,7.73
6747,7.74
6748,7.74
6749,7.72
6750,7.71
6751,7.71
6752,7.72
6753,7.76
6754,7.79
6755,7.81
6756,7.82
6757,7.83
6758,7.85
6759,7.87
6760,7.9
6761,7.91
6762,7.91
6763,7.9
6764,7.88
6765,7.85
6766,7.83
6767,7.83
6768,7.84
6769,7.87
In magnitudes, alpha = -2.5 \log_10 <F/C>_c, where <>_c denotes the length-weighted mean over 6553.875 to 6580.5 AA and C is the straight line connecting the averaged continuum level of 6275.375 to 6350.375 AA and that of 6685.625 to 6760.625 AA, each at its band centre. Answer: 0.06 mag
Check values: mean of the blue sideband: 8.21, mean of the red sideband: 7.89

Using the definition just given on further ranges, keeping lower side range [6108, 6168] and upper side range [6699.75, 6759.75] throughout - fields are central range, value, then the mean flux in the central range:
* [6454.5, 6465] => -0.02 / 8.15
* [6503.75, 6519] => -0.03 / 8.2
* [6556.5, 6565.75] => 0.10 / 7.24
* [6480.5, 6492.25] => -0.01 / 8.12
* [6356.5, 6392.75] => -0.02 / 8.28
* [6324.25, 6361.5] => -0.01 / 8.19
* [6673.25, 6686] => -0.02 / 8.01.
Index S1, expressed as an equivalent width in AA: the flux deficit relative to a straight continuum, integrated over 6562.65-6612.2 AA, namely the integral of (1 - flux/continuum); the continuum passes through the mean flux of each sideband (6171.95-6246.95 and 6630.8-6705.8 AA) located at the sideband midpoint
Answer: 1.0 AA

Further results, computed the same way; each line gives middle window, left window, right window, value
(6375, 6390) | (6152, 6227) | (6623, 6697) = -0.5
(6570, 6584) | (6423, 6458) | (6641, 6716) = 0.2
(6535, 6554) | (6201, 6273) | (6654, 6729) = -0.2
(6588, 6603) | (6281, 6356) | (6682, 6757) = 0.2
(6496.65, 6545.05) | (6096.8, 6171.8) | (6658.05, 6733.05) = -0.7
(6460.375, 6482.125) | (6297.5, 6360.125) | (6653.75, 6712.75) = 0.0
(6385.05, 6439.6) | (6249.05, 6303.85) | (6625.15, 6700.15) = 0.3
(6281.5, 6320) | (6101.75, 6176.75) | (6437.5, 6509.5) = -0.3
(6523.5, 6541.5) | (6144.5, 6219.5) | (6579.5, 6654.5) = -0.5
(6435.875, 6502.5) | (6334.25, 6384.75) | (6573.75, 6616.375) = 0.7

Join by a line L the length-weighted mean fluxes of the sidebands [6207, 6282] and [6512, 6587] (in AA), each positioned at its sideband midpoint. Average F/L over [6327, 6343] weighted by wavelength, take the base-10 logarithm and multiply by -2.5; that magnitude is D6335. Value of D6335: 0.00 mag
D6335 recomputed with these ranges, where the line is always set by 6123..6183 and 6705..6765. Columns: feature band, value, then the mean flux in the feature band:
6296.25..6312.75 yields -0.018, 8.23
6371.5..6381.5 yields -0.043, 8.39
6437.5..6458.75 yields -0.010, 8.09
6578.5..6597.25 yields -0.004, 7.97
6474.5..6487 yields -0.019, 8.14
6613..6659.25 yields -0.010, 7.99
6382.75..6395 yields -0.032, 8.3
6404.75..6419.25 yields 0.005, 8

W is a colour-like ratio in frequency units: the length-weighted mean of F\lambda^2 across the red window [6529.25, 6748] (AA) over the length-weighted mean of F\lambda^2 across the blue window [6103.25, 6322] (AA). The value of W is 1.10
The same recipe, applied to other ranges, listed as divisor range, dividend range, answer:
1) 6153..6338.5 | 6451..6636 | 1.07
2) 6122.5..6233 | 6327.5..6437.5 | 1.06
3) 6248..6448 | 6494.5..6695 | 1.05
